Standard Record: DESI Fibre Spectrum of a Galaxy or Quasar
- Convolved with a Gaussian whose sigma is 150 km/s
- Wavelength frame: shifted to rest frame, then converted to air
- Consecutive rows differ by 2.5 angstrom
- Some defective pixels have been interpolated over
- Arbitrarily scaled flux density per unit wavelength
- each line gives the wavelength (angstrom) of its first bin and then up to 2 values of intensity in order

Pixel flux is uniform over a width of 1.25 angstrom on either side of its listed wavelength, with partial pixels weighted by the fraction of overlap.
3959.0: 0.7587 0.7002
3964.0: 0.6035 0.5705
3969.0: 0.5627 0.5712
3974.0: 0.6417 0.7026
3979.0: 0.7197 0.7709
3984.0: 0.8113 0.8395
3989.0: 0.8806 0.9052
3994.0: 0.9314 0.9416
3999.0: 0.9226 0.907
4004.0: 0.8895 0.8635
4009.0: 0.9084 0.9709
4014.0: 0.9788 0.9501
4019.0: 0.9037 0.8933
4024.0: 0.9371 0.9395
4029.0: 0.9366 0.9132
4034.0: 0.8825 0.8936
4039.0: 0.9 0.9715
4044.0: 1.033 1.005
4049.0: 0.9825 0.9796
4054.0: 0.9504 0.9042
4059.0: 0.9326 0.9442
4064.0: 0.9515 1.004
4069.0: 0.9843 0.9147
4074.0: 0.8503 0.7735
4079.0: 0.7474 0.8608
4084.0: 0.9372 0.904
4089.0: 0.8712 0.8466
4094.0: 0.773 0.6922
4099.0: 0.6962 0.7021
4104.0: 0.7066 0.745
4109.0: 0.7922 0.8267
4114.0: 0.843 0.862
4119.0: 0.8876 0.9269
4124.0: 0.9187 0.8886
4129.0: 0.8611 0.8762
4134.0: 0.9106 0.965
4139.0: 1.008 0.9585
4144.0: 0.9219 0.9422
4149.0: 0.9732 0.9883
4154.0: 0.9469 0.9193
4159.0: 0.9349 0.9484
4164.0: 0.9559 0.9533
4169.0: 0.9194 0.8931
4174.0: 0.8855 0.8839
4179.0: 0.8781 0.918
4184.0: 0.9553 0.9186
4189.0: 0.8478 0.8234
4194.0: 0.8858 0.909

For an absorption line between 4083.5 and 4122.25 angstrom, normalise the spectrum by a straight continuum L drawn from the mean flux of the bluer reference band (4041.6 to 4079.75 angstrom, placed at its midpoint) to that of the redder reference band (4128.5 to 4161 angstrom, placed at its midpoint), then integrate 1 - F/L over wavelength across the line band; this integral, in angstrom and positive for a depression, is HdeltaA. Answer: 5.30 angstrom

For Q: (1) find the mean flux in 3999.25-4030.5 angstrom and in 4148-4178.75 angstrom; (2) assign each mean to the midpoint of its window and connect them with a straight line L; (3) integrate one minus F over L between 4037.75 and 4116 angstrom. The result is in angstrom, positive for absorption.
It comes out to 4.6 angstrom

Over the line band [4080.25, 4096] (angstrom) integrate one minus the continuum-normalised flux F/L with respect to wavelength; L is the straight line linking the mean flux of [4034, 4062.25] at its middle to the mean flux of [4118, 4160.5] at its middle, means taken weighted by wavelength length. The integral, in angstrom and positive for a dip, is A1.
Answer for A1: 1.4 angstrom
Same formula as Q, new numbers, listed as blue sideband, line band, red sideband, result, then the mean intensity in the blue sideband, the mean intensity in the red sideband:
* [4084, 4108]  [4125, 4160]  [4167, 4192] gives -3.75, 0.78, 0.896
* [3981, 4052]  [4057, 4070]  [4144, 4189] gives -0.53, 0.92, 0.928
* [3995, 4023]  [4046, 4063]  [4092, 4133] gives -1.57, 0.921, 0.814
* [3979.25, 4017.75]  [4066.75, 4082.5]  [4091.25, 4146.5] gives 0.01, 0.893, 0.848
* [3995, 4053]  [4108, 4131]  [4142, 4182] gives 1.55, 0.935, 0.93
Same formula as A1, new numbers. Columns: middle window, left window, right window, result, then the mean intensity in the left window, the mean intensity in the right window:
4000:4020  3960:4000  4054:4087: -2.95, 0.754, 0.902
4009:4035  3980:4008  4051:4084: -1.21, 0.877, 0.907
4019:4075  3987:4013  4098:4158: -2.60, 0.911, 0.879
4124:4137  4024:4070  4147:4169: 0.71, 0.95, 0.95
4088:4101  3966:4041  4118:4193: 1.79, 0.852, 0.92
